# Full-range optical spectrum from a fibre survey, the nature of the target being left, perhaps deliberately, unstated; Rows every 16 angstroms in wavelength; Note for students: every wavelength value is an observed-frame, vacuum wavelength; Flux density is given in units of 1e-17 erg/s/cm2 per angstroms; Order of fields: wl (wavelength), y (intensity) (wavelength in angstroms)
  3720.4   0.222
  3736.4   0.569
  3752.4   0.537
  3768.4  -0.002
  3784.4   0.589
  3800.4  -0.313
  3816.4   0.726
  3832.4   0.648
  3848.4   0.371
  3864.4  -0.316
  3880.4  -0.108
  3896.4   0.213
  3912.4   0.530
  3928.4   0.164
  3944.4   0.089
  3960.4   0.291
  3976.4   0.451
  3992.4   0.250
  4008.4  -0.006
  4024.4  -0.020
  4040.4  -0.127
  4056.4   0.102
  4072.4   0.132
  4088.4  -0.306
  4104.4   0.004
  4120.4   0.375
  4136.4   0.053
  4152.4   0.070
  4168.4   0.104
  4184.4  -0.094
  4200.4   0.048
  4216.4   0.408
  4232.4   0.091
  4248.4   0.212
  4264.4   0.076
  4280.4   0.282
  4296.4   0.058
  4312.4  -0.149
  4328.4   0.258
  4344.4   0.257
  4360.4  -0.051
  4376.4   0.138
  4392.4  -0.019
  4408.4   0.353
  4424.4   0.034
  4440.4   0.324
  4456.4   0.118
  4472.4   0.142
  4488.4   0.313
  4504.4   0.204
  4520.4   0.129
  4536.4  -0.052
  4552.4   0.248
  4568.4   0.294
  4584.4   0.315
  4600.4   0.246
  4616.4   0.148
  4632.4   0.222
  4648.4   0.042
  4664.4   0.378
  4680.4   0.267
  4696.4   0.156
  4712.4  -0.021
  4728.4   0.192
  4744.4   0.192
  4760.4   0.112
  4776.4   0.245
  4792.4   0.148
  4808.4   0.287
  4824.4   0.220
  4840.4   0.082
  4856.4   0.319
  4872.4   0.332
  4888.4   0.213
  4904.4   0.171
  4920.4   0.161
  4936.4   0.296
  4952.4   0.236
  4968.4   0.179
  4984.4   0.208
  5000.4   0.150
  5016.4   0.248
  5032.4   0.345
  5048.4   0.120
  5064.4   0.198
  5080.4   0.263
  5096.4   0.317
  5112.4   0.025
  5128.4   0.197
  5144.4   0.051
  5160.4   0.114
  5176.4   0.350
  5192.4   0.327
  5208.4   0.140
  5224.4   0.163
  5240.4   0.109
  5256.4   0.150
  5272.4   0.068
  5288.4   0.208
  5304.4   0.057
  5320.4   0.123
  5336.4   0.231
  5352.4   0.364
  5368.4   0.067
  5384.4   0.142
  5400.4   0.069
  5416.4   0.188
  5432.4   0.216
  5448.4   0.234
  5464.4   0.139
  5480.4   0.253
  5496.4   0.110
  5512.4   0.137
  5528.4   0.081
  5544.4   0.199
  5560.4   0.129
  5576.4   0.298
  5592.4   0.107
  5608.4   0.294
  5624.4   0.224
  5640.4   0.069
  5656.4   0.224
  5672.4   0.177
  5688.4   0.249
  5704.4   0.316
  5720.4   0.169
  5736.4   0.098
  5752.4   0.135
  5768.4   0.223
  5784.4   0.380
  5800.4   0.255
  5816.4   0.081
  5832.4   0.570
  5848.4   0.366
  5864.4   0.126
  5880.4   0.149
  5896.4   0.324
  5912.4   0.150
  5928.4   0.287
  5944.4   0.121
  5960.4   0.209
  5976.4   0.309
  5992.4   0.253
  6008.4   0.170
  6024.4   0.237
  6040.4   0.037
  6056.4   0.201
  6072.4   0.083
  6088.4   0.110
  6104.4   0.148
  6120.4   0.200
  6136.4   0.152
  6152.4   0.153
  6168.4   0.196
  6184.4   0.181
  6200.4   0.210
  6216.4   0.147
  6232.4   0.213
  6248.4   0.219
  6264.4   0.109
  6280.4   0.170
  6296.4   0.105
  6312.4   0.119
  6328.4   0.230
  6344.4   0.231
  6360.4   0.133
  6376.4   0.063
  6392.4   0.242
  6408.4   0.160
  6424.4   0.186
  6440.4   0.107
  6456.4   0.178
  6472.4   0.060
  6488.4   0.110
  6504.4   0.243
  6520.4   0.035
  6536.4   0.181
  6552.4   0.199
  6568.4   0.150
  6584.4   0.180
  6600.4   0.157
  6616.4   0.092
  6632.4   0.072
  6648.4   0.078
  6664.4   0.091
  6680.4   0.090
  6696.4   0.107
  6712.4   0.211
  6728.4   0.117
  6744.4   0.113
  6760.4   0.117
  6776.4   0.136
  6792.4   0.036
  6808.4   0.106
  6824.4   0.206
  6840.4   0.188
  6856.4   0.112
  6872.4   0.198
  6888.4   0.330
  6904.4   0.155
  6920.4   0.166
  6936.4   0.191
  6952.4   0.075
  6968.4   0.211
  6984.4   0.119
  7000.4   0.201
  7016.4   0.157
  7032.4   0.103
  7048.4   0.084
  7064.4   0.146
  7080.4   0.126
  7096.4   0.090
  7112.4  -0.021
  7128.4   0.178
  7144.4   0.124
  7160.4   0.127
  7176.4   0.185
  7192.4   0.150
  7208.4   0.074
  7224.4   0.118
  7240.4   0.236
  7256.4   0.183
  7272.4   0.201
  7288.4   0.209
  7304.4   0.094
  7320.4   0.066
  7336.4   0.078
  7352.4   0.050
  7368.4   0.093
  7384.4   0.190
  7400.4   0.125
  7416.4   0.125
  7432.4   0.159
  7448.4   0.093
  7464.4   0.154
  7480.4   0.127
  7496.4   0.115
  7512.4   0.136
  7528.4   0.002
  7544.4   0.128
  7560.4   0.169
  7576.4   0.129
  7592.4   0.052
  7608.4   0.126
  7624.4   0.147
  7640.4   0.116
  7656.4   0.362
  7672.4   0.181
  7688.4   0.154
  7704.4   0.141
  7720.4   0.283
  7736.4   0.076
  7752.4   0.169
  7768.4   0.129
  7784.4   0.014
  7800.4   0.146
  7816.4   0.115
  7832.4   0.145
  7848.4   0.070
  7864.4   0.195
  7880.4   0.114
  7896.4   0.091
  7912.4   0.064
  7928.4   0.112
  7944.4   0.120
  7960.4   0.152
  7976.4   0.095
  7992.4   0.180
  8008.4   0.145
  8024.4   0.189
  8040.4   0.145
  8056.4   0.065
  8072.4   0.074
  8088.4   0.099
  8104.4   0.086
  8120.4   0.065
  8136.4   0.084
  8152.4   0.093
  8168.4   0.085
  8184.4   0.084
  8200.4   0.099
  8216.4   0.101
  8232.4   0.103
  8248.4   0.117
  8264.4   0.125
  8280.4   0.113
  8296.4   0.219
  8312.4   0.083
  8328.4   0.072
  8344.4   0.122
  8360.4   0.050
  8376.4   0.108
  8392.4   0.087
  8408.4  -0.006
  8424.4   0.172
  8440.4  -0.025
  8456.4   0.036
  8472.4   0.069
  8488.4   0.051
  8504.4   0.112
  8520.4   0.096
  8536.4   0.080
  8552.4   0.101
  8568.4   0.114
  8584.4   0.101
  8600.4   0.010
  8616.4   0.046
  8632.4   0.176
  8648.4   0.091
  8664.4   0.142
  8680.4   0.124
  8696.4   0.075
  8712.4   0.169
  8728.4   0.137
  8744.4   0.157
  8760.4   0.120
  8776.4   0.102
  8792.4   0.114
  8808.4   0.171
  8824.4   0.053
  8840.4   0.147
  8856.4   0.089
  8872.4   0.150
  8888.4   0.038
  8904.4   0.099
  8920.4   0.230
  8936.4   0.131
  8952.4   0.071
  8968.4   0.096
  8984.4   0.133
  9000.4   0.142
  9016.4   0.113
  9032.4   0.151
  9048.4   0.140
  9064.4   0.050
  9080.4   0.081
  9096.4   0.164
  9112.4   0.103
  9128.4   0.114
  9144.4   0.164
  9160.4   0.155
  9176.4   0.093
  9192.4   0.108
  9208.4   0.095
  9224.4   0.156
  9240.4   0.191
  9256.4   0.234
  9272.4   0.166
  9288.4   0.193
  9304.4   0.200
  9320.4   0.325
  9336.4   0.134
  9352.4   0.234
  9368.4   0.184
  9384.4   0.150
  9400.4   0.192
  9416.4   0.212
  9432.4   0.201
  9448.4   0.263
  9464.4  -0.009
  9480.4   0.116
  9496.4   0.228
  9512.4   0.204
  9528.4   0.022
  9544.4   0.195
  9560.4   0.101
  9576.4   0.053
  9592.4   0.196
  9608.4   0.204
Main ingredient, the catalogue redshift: 0.166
